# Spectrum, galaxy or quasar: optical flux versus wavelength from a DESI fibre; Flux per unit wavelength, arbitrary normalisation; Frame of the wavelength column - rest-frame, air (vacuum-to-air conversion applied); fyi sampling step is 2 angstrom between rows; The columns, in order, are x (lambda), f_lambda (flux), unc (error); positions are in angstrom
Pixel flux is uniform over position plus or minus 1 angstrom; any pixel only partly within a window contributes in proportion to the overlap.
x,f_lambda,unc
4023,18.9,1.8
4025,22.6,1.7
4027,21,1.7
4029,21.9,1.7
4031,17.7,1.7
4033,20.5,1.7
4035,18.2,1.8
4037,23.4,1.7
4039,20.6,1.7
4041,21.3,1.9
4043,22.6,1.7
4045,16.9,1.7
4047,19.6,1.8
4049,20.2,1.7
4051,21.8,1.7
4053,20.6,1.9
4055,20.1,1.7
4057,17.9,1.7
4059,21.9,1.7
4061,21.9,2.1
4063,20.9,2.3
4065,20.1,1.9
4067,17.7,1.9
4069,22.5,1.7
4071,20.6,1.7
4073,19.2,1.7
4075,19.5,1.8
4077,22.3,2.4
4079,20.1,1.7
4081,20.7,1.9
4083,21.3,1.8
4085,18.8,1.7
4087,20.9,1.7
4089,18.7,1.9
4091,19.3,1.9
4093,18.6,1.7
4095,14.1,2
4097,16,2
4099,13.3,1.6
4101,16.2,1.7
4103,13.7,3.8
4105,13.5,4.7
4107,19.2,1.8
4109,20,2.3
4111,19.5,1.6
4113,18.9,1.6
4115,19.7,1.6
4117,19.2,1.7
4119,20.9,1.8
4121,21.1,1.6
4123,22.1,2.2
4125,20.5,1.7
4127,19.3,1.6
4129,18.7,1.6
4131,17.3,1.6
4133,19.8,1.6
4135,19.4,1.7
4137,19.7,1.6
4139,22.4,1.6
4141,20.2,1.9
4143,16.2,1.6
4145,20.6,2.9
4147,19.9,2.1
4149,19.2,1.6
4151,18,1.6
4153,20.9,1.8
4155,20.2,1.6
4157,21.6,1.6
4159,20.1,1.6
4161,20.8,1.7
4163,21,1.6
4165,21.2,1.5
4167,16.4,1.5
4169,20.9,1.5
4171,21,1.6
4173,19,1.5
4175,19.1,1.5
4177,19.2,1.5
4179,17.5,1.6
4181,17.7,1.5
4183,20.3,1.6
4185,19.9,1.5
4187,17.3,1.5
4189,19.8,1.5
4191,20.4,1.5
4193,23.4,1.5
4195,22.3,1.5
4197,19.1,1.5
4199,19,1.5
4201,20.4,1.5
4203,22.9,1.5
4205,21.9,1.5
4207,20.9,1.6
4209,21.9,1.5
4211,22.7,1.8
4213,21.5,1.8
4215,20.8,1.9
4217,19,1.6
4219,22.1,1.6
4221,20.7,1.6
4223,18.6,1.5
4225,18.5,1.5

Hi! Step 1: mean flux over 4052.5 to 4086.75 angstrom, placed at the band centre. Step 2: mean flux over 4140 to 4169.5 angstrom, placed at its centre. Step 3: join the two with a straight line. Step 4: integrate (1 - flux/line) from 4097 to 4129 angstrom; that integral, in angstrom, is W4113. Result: 2.7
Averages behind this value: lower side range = 20.4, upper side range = 19.8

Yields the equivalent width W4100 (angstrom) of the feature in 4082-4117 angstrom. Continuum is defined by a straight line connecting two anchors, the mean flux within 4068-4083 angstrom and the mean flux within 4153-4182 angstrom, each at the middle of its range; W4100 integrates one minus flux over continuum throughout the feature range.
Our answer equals 4.60 angstrom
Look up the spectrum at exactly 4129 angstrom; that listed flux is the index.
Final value 18.7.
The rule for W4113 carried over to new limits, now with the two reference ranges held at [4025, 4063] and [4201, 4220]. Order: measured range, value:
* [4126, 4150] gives 1.9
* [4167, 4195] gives 2.2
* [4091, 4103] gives 2.9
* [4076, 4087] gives 0.0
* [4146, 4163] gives 0.8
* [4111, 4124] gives 0.4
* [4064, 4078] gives 0.3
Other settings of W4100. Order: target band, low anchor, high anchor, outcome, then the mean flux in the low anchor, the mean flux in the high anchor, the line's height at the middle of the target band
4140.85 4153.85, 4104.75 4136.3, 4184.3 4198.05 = 0.38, 19.5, 20.3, 19.8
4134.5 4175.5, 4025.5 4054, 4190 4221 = 2.10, 20.5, 21.2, 21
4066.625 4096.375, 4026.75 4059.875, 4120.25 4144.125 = 0.69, 20.3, 19.7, 20.1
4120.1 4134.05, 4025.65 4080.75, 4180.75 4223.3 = 0.49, 20.4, 20.7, 20.5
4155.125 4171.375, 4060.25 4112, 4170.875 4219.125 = -0.39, 18.8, 20.3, 19.9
